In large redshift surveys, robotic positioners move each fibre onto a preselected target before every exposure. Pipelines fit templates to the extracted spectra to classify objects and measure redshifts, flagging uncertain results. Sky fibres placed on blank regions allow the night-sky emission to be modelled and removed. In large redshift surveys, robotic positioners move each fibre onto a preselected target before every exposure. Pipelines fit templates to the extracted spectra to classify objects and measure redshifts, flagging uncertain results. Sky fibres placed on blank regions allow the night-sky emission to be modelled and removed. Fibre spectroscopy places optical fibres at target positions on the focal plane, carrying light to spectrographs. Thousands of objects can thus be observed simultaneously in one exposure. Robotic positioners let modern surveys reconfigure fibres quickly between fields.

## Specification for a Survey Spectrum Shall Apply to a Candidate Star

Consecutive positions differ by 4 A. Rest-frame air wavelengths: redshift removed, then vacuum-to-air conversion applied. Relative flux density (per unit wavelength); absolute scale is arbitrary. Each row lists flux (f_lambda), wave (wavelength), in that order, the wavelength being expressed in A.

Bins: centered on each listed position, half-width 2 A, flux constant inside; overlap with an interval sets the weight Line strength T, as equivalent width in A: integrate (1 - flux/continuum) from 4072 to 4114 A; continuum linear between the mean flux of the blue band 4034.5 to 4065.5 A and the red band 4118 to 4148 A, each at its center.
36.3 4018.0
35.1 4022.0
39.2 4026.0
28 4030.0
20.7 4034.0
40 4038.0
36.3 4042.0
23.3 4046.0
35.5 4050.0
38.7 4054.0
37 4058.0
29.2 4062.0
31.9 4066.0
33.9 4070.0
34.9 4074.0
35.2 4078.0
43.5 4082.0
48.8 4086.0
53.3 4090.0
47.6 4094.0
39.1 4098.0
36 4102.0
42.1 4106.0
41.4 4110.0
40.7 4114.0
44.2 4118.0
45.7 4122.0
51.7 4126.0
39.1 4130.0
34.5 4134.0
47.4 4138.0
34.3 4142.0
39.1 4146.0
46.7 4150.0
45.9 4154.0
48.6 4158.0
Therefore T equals -4.78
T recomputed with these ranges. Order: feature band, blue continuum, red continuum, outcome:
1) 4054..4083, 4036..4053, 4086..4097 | 4.60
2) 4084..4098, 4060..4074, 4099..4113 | -4.38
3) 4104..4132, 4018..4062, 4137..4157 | -2.34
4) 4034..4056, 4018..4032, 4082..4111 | 2.17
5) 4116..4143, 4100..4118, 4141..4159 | -0.62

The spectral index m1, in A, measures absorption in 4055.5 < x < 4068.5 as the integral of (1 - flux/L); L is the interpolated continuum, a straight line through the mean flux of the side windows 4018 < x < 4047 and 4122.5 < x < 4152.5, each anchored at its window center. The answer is 0.8 A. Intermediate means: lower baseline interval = 32.4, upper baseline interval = 42.1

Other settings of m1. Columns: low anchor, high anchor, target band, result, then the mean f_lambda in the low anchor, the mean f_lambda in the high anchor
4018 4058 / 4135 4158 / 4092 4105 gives -0.8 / 33.3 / 42.8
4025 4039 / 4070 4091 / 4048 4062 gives 0.0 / 30.9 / 41.8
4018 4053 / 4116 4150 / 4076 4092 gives -3.3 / 32.7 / 42.3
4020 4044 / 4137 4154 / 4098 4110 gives -0.2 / 33.2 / 42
